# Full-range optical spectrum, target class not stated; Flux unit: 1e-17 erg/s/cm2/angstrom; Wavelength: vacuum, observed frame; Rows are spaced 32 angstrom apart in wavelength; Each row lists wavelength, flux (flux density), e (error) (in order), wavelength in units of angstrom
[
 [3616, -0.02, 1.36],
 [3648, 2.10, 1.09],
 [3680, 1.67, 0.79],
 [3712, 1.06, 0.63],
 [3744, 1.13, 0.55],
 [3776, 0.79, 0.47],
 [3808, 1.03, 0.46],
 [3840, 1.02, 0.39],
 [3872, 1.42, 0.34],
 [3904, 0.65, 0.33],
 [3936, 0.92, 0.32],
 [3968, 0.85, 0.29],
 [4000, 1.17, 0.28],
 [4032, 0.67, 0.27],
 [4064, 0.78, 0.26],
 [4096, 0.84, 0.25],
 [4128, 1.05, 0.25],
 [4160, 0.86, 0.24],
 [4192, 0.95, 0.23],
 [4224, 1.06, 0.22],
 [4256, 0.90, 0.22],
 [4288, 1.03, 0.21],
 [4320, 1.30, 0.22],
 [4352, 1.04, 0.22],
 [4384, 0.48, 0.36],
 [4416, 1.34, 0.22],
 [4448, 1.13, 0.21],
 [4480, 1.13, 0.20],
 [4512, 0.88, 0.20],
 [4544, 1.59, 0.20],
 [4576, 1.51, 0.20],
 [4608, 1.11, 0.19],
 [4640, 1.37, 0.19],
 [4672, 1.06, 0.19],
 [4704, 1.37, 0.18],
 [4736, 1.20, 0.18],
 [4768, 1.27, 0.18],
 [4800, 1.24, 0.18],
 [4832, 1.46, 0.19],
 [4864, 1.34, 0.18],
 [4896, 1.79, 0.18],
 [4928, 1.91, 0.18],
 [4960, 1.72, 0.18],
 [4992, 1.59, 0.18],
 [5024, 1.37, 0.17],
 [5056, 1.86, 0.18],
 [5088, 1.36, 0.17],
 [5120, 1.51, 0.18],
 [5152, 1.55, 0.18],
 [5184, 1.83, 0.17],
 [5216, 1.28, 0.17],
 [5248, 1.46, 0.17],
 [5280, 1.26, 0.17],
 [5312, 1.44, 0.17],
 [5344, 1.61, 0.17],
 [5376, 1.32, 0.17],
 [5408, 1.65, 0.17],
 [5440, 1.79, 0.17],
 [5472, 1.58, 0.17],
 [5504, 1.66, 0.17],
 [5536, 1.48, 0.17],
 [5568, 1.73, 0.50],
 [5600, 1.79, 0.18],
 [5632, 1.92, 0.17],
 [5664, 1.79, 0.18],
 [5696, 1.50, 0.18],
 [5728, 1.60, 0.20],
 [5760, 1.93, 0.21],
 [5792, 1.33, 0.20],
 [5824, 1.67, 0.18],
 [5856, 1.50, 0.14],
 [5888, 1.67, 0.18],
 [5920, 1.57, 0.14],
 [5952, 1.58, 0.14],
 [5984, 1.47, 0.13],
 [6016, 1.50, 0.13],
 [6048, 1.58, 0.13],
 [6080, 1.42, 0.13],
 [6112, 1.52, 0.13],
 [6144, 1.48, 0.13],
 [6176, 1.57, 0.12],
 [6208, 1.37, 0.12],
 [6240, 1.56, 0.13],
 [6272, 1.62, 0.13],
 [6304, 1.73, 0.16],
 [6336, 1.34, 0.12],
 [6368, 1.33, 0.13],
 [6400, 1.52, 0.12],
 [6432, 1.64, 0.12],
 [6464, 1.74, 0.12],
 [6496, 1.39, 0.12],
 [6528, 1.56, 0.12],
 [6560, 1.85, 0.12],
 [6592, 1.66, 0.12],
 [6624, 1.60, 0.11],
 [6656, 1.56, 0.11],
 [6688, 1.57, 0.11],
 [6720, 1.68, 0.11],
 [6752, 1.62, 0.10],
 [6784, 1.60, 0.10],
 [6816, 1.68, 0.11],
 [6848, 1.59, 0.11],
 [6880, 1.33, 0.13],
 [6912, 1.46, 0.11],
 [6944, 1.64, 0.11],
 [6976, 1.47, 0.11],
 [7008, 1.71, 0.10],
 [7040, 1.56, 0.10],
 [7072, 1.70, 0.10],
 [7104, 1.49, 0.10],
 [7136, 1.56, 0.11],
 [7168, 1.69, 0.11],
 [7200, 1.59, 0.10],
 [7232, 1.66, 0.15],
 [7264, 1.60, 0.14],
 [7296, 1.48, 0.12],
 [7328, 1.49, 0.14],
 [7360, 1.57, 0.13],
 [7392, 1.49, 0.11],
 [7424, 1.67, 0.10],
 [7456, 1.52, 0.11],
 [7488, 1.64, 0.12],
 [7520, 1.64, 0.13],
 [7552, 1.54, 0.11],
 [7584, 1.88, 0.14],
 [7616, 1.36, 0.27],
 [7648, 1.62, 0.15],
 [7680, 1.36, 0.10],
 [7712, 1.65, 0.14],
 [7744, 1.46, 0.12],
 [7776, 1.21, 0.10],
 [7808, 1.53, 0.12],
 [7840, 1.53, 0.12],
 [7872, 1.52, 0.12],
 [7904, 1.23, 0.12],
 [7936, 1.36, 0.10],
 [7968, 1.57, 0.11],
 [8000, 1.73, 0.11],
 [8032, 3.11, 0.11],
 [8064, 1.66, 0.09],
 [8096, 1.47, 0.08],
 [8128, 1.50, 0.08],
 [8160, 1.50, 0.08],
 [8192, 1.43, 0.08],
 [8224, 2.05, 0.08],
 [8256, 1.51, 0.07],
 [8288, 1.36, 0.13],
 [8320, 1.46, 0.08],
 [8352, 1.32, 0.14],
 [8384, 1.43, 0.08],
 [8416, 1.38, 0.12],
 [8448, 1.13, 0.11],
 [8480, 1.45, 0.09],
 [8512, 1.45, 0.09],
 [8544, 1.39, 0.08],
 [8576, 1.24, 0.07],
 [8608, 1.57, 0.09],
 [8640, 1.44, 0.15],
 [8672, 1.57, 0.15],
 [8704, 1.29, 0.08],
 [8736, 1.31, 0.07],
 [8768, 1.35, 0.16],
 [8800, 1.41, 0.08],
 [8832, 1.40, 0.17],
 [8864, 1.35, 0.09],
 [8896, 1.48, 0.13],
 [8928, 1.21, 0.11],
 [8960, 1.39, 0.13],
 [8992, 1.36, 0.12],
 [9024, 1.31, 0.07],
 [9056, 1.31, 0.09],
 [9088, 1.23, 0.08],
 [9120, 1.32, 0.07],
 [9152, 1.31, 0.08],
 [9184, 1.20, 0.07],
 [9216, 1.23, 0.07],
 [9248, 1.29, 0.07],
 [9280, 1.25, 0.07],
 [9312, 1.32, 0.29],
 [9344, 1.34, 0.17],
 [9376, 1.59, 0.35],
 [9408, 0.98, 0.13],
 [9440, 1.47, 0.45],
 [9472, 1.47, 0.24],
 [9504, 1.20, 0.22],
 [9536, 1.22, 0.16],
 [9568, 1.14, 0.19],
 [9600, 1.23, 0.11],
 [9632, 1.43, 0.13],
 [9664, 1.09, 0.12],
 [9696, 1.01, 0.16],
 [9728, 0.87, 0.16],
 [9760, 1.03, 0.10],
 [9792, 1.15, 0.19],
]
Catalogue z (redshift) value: 0.22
